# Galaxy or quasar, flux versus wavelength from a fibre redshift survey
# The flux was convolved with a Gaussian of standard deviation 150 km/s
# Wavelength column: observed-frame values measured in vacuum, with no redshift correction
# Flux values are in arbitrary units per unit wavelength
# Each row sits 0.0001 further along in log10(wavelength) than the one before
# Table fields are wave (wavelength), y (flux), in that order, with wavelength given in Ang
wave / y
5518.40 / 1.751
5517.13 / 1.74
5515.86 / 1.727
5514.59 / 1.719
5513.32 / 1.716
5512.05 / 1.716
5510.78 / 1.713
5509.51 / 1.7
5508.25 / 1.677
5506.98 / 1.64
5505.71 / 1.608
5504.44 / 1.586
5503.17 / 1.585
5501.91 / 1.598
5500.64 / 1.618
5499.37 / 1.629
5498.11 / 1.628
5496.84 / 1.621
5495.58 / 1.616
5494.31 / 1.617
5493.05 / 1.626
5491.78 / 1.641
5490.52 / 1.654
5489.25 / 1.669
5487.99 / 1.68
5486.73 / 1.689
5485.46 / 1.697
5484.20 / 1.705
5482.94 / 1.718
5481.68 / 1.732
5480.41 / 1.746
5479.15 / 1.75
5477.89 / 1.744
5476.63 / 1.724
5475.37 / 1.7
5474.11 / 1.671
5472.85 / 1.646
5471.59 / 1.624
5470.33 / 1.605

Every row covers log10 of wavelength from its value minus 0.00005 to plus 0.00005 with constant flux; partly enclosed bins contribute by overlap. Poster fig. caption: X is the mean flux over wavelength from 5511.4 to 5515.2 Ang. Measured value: 1.72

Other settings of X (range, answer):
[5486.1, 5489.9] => 1.68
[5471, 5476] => 1.66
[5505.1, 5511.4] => 1.67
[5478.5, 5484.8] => 1.73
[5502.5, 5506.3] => 1.59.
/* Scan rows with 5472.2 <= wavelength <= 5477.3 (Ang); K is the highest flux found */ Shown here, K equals 1.724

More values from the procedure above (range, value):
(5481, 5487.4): 1.732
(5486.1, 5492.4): 1.689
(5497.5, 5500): 1.629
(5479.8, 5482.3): 1.746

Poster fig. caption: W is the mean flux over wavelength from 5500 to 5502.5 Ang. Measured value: 1.6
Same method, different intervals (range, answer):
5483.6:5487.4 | 1.7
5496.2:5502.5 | 1.62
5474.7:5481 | 1.73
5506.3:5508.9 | 1.66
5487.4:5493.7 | 1.65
